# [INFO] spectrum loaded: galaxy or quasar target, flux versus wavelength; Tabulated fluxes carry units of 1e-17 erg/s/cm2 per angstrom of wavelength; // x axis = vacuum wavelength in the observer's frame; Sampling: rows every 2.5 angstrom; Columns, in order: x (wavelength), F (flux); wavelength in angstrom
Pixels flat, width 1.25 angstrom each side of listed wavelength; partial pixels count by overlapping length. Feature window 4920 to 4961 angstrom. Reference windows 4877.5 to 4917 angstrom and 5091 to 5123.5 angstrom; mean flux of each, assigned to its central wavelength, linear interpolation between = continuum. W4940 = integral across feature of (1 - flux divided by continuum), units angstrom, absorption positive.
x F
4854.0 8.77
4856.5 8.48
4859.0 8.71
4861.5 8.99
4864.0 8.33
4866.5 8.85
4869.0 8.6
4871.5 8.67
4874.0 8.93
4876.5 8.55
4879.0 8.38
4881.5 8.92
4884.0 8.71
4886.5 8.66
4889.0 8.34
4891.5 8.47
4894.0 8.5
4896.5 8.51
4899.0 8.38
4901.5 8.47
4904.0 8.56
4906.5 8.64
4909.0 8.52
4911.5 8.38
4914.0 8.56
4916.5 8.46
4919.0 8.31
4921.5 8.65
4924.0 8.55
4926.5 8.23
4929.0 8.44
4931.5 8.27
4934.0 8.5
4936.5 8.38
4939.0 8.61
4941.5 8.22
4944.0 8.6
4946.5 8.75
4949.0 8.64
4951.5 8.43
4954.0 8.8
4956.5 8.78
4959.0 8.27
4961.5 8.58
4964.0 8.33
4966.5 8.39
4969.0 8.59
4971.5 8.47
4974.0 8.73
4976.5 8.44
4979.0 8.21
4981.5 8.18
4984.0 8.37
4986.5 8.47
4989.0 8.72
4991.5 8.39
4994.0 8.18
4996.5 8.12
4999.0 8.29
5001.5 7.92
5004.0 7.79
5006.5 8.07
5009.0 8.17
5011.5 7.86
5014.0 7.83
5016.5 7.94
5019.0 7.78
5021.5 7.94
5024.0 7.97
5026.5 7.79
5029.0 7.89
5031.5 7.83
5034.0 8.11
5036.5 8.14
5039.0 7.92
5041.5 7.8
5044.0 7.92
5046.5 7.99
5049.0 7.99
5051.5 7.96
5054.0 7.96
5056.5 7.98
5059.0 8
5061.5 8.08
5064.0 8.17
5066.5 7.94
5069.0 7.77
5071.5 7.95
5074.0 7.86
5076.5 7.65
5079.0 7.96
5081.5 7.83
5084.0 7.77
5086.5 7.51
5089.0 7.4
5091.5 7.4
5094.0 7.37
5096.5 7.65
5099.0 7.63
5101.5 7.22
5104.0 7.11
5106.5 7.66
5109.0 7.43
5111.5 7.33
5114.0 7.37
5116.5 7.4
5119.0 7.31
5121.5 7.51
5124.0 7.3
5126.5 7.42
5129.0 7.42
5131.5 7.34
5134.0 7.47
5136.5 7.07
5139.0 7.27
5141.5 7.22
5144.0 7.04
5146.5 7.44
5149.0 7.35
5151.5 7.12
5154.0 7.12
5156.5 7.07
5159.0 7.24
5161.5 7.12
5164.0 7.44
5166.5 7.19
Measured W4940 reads -1.0 angstrom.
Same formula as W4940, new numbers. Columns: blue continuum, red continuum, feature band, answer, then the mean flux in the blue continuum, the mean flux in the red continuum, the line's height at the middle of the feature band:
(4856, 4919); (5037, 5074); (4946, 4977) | -0.9 angstrom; 8.58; 7.96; 8.31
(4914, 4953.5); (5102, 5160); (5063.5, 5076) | -0.4 angstrom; 8.48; 7.3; 7.67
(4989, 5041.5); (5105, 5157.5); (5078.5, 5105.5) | 0.1 angstrom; 8.01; 7.32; 7.55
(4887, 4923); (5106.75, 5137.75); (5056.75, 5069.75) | -0.5 angstrom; 8.49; 7.37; 7.68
